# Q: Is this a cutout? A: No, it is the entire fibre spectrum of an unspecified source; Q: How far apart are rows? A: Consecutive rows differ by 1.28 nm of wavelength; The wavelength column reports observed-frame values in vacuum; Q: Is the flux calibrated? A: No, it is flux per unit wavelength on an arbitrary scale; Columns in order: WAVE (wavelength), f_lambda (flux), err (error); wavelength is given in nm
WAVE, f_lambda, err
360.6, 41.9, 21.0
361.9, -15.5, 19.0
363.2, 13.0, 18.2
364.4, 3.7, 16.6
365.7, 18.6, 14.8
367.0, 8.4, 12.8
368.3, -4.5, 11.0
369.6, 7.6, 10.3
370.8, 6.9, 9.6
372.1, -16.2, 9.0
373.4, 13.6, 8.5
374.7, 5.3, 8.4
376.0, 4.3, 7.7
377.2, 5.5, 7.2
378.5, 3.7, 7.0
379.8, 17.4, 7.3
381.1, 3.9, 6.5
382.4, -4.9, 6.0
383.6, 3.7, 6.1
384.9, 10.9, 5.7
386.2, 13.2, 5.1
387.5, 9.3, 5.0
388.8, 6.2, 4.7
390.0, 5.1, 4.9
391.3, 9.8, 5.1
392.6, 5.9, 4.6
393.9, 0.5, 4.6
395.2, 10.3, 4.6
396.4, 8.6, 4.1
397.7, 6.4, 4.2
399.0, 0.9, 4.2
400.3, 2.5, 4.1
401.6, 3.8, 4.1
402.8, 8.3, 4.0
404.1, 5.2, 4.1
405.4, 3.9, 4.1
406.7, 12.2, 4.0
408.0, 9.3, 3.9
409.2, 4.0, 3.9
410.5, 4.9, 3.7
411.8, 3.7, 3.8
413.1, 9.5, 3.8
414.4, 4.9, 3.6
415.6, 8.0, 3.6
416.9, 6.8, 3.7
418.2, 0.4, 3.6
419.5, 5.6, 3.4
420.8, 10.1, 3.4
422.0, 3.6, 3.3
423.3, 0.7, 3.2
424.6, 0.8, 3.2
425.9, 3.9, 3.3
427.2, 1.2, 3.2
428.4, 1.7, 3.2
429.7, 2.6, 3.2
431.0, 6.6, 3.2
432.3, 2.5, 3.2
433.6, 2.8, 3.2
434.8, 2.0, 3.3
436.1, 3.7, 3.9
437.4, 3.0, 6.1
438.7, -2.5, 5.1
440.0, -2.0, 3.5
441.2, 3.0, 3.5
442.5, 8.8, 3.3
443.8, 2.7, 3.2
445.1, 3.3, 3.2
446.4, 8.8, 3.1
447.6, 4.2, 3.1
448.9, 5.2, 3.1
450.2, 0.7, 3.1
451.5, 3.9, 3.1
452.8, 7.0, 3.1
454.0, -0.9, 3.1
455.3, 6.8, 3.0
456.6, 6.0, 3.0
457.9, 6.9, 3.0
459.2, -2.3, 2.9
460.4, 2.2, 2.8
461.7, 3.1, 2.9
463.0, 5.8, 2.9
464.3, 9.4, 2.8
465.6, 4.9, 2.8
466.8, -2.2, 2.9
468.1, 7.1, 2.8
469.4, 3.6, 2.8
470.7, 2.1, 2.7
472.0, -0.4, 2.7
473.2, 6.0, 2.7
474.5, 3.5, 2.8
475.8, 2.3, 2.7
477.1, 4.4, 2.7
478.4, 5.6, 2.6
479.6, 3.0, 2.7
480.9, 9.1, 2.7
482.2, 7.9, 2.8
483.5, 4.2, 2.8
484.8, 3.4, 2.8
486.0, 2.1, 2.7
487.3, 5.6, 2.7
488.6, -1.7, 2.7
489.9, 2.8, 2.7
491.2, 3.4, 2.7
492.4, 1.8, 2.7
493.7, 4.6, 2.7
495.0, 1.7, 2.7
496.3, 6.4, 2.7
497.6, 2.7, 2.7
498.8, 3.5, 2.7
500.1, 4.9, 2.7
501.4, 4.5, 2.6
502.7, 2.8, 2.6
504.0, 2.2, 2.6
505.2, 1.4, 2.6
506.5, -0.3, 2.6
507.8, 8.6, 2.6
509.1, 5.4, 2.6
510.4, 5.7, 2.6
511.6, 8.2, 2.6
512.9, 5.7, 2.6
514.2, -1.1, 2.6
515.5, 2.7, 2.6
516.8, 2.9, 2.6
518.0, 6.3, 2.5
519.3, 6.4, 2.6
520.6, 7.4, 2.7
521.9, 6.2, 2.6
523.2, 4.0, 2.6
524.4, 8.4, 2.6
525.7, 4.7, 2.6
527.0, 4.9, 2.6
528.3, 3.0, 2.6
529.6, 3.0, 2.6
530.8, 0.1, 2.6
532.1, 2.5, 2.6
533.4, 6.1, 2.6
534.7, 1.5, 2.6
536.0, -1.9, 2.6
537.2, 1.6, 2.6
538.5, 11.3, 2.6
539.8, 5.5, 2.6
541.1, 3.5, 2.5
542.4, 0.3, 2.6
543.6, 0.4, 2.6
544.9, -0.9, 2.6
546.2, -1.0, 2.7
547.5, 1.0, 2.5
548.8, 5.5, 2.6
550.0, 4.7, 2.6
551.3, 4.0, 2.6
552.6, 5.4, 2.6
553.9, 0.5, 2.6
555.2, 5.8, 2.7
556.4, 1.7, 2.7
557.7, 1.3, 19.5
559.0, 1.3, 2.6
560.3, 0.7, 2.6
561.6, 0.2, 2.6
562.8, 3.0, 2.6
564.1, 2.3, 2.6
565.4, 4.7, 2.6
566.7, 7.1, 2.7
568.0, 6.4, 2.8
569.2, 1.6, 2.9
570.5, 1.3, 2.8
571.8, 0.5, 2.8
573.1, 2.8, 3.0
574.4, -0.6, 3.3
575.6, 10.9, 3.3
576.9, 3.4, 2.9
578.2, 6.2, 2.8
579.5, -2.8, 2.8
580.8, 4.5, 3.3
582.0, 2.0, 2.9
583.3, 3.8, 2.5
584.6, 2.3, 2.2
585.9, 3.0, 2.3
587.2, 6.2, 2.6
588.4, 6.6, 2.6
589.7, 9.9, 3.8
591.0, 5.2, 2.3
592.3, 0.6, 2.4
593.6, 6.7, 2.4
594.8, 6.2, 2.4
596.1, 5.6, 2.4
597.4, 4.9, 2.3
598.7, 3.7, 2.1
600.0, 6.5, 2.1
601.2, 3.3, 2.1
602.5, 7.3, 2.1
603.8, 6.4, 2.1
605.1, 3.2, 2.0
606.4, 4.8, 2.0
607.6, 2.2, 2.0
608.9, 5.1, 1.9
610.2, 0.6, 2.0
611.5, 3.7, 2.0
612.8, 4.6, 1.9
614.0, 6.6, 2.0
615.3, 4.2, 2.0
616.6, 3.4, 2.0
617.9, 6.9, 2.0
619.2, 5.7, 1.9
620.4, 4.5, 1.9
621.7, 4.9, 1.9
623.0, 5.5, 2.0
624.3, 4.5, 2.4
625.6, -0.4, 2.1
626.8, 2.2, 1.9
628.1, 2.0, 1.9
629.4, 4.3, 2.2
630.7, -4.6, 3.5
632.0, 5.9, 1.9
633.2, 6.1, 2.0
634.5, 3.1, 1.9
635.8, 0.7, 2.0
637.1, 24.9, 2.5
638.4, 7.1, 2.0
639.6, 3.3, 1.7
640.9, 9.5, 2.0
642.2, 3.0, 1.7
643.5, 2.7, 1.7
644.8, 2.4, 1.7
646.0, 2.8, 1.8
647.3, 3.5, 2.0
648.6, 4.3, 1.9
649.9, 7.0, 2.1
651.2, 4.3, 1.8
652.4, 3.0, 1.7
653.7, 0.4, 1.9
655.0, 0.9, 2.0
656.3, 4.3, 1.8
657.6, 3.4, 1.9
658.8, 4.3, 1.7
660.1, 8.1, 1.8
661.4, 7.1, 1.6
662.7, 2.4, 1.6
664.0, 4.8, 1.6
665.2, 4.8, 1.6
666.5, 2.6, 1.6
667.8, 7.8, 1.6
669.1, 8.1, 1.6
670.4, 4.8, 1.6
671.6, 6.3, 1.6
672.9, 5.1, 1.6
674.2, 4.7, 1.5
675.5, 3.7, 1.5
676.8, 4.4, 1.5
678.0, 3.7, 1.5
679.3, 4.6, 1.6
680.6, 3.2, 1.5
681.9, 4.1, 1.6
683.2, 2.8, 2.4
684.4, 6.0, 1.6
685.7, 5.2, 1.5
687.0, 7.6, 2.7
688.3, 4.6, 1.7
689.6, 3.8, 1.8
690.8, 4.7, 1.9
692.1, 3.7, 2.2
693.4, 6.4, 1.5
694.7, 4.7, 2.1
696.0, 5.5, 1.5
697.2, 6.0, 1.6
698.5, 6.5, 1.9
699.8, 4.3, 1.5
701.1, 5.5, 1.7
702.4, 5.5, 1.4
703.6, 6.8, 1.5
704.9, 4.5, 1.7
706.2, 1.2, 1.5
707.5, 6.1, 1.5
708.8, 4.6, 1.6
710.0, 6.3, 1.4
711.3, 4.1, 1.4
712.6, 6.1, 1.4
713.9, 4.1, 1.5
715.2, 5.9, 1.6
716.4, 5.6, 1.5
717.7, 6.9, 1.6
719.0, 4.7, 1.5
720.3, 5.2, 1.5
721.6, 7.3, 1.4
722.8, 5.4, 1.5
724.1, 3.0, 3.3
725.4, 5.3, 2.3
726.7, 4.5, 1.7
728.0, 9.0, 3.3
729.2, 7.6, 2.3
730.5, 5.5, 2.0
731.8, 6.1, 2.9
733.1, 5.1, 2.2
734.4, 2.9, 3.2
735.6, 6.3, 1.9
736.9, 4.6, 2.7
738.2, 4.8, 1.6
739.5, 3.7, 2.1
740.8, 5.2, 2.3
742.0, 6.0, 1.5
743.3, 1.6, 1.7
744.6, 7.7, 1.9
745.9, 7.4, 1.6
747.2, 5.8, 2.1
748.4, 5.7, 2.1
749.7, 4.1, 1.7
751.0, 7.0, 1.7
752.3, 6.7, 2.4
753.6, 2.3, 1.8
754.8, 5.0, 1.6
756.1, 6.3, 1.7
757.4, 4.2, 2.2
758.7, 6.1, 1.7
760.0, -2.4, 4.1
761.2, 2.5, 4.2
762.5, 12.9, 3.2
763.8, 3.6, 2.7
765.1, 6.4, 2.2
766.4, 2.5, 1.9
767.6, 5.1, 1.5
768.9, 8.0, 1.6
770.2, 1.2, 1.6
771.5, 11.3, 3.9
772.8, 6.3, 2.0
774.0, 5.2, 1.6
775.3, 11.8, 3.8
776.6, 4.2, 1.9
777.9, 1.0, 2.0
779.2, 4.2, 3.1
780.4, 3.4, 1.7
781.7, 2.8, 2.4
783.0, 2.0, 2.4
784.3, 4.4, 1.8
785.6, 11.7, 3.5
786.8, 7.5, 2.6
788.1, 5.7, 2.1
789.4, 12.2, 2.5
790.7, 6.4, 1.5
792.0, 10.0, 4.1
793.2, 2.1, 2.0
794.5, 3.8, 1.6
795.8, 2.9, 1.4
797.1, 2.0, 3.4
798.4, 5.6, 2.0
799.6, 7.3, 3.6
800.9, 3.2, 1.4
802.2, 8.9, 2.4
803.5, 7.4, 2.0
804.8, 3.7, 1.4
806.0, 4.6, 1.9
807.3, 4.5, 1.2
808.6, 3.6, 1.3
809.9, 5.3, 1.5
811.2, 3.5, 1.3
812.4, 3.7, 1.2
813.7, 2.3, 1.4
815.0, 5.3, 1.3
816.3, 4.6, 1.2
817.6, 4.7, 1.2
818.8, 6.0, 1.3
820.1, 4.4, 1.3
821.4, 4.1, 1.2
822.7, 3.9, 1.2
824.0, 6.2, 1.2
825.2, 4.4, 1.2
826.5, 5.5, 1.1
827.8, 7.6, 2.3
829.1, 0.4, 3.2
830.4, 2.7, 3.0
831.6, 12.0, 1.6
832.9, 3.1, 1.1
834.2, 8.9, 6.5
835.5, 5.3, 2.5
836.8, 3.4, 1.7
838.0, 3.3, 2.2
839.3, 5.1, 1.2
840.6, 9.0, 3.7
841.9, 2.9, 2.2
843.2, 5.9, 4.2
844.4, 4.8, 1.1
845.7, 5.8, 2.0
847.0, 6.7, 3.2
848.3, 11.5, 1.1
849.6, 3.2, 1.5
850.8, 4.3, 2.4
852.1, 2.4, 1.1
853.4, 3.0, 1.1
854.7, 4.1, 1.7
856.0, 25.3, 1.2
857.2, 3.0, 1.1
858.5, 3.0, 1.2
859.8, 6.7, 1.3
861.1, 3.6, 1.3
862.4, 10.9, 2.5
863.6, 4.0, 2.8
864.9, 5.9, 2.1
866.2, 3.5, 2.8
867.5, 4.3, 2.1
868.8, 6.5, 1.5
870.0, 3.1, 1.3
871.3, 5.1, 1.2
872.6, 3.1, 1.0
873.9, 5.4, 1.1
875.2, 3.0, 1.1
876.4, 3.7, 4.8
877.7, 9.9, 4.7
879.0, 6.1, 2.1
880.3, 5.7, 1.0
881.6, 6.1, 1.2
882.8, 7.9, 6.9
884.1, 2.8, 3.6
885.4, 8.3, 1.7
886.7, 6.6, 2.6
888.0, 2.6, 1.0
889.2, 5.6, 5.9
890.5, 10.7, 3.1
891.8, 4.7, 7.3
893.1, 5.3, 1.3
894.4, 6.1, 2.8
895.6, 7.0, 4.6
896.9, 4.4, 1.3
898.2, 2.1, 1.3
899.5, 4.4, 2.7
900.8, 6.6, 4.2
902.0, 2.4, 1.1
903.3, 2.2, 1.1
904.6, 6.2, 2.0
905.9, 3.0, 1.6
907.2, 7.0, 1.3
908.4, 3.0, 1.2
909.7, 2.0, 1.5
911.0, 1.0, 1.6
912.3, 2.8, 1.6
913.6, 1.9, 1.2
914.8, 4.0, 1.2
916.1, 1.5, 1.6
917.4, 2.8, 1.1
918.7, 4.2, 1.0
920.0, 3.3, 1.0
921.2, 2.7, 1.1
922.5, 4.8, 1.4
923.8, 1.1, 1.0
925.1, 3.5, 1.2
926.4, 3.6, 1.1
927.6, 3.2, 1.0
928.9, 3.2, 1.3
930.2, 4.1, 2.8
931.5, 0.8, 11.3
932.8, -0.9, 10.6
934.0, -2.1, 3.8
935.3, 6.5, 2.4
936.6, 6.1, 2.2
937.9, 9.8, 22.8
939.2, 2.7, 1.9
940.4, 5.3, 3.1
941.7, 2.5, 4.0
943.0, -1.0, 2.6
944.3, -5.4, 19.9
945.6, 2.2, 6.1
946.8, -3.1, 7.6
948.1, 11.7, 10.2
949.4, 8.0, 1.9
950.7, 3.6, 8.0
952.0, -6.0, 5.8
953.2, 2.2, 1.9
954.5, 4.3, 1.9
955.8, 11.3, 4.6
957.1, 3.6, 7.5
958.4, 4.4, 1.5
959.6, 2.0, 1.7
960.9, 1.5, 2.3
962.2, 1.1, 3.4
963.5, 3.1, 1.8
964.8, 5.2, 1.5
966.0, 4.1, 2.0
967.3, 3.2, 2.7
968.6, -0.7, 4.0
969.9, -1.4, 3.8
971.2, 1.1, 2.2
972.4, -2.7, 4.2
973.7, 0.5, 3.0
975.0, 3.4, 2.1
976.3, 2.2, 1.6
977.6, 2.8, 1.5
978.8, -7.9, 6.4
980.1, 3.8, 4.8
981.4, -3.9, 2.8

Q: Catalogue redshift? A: 0.710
